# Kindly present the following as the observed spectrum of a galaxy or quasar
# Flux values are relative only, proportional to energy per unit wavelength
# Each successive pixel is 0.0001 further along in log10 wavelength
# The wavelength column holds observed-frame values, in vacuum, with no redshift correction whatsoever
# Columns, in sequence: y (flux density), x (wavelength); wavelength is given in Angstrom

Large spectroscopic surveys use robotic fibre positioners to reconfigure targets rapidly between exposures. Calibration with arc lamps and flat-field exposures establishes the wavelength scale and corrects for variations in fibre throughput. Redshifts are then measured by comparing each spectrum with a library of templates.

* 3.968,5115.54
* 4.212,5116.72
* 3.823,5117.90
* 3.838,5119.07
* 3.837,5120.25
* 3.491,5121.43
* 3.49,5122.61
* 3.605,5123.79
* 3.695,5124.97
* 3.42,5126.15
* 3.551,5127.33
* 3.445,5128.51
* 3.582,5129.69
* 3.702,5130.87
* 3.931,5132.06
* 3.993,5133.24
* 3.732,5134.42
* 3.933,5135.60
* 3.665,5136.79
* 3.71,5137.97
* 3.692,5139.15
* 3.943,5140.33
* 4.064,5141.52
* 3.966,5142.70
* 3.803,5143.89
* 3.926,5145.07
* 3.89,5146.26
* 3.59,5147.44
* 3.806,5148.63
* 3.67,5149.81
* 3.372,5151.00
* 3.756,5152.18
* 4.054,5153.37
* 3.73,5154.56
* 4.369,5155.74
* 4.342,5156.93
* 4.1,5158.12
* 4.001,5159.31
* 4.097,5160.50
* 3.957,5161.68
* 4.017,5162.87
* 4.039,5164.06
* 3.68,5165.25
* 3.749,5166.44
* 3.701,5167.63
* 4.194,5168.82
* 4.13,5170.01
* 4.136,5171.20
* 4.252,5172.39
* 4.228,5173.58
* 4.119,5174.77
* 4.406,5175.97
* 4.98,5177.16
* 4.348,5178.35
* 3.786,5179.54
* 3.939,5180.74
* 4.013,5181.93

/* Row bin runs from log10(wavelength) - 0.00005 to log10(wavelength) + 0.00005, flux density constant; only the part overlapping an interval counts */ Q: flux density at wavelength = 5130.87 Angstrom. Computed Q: 3.702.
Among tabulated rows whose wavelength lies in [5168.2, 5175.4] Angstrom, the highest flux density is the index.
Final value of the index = 4.252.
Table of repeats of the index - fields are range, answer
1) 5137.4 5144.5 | 4.064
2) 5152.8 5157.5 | 4.369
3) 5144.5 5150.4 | 3.926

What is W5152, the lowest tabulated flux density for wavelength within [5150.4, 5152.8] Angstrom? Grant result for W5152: 3.372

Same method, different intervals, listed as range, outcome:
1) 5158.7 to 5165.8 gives 3.68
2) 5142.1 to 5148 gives 3.59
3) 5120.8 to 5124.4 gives 3.49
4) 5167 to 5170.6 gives 3.701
